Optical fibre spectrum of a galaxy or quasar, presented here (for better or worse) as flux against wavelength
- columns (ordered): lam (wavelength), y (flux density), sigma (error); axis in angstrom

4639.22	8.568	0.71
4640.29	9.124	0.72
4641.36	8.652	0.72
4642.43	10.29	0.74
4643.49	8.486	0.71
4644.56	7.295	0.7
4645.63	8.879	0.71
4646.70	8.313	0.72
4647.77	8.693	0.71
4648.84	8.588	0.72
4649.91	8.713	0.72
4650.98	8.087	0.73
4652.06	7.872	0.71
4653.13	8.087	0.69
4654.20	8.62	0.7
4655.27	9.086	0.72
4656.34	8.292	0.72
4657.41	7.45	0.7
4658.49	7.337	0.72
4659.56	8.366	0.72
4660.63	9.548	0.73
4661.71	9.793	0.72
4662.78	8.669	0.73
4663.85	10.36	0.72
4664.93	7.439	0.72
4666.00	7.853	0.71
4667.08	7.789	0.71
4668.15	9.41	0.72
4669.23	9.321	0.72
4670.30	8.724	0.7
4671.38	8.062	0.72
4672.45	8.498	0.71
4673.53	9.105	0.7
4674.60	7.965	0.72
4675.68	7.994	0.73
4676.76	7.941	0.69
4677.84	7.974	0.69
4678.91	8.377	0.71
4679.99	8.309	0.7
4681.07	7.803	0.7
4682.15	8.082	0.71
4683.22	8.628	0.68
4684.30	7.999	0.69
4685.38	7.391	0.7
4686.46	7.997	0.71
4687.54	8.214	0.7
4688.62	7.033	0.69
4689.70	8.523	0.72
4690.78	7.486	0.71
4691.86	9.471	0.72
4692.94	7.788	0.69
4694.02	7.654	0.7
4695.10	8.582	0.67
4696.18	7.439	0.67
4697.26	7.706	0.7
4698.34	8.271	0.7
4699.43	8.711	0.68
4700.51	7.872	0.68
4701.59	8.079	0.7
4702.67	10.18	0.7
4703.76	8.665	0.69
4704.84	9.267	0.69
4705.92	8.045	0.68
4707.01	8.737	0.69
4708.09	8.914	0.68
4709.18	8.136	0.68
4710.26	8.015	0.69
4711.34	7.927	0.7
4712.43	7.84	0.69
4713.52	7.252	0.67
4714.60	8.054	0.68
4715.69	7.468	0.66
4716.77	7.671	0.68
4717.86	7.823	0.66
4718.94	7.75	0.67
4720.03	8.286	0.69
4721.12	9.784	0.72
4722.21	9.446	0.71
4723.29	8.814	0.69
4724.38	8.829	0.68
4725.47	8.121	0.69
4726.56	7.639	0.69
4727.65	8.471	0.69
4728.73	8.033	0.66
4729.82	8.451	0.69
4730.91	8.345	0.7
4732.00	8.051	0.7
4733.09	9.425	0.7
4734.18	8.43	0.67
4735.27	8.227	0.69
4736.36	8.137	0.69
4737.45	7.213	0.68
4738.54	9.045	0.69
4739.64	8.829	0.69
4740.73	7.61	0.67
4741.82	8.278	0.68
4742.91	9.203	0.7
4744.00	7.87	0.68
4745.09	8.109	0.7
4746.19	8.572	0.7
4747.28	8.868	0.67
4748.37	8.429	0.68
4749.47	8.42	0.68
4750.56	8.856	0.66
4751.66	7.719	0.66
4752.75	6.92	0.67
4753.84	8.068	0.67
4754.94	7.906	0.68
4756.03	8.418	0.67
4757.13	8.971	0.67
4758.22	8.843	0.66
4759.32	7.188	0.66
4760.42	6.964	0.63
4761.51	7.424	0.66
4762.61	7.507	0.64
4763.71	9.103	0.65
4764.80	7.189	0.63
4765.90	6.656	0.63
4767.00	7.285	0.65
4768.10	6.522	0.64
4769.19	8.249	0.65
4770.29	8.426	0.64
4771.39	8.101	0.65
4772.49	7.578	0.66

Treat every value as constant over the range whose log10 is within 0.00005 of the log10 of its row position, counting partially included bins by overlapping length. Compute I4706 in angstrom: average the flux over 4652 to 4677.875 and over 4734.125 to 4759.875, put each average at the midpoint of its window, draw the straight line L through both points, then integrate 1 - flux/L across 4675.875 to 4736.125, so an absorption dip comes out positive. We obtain 0.9 angstrom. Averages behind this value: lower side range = 8.48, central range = 8.24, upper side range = 8.25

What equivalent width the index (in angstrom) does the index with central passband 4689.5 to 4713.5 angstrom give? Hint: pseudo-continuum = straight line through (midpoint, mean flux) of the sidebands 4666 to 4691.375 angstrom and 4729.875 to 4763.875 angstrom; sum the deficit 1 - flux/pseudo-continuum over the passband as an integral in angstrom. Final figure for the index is -0.3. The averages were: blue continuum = 8.19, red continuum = 8.22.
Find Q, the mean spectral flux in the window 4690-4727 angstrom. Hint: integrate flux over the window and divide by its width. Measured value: 8.29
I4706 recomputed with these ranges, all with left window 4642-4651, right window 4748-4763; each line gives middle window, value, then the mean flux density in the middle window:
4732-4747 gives -0.6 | 8.38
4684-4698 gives 0.7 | 7.95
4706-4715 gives 0.1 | 8.1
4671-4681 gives 0.2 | 8.23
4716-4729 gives -0.3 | 8.39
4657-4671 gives -0.2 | 8.62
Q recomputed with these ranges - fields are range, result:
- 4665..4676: 8.44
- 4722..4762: 8.27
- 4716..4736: 8.41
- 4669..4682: 8.31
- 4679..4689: 7.97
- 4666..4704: 8.25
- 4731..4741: 8.35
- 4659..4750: 8.34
